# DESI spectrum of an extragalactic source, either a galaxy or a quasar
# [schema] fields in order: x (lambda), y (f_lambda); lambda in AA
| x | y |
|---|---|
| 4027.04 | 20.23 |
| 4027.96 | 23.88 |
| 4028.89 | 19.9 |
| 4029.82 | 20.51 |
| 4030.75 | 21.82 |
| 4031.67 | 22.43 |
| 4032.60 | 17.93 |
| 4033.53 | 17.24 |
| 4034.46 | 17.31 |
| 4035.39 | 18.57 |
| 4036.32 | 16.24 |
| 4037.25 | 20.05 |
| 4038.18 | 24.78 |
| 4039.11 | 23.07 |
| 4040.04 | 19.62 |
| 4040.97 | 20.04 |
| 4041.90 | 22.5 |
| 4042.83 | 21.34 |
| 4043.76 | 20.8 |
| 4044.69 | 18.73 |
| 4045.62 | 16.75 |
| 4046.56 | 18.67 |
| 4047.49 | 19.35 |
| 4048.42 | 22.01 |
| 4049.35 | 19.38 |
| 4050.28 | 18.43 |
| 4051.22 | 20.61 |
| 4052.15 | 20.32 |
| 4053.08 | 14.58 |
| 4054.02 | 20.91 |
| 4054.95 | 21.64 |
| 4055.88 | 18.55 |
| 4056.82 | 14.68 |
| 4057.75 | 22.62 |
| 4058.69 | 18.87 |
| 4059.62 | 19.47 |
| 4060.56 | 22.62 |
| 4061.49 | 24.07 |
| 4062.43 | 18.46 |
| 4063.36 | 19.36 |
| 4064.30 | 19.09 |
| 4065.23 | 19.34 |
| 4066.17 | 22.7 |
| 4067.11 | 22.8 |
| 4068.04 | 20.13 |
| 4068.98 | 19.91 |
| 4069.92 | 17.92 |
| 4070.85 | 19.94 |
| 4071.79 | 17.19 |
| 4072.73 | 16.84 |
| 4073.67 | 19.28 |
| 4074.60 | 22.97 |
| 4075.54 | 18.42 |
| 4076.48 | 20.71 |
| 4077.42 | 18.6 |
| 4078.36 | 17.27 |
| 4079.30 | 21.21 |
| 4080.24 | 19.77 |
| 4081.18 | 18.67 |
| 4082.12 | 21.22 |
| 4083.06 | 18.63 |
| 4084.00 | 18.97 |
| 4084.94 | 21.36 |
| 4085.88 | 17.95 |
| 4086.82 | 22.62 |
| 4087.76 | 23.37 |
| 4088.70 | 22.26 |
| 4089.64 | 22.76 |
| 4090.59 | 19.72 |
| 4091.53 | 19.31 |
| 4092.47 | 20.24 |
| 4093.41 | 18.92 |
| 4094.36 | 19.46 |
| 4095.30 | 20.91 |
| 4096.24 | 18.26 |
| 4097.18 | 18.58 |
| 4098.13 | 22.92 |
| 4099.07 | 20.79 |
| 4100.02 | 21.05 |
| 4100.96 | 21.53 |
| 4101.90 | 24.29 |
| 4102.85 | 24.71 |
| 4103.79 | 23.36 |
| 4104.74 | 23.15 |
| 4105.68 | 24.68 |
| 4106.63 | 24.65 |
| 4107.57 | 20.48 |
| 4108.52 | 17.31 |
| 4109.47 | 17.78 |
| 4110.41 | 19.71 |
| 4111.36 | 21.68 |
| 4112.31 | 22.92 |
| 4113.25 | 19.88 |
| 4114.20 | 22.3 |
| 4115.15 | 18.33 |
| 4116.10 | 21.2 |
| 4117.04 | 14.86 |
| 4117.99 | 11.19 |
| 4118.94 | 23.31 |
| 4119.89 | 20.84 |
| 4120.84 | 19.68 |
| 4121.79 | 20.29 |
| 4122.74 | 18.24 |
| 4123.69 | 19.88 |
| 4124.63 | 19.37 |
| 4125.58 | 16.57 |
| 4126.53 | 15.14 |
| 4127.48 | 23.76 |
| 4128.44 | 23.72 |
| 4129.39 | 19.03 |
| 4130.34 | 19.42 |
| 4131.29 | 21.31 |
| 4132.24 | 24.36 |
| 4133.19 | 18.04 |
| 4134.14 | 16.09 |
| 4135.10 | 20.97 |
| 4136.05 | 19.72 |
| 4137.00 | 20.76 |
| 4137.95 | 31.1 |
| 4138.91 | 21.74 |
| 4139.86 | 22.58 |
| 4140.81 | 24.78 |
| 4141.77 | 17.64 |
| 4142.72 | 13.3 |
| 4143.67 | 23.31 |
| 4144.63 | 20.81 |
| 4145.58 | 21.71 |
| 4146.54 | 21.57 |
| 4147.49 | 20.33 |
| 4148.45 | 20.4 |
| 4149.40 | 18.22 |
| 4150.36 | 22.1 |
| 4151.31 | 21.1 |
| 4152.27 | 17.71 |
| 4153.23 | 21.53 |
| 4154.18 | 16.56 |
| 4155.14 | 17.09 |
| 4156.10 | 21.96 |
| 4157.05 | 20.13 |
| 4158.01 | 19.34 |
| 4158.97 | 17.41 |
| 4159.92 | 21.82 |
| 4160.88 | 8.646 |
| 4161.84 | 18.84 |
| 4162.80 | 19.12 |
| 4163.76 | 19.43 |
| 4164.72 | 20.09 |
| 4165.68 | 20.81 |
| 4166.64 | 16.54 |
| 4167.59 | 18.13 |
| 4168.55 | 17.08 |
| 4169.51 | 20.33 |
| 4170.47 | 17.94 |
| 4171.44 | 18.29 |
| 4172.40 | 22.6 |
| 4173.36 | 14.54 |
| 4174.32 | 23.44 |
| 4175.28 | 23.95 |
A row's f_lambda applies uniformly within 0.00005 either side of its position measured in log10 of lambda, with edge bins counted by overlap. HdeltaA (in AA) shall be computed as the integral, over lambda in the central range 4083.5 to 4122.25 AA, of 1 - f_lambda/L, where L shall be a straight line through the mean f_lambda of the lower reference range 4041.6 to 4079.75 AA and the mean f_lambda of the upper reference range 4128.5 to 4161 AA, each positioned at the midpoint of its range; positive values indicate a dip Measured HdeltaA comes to -1.3 AA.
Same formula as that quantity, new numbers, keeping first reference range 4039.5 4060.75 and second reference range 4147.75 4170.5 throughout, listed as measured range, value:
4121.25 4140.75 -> -1.7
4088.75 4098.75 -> -0.4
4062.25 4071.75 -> -0.2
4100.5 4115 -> -1.9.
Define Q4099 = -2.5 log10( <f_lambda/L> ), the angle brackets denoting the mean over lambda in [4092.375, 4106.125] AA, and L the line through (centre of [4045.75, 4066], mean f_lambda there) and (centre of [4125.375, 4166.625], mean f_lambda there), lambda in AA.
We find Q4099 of -0.092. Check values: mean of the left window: 19.7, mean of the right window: 20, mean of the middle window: 21.6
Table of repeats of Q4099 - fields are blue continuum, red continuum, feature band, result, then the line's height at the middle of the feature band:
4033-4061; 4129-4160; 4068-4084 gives 0.03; 19.9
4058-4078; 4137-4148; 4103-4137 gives 0.05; 21.1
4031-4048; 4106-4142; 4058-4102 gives -0.01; 20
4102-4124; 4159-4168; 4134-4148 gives -0.11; 19.2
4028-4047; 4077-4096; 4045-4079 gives 0.03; 20.1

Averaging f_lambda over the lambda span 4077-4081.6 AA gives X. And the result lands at 19.1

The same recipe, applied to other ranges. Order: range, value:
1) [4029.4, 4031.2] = 21.2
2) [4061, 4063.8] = 20.7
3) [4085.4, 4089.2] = 21.6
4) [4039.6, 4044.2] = 20.9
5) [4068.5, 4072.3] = 18.7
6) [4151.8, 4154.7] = 18.6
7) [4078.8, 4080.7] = 20.4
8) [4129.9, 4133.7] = 20.8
